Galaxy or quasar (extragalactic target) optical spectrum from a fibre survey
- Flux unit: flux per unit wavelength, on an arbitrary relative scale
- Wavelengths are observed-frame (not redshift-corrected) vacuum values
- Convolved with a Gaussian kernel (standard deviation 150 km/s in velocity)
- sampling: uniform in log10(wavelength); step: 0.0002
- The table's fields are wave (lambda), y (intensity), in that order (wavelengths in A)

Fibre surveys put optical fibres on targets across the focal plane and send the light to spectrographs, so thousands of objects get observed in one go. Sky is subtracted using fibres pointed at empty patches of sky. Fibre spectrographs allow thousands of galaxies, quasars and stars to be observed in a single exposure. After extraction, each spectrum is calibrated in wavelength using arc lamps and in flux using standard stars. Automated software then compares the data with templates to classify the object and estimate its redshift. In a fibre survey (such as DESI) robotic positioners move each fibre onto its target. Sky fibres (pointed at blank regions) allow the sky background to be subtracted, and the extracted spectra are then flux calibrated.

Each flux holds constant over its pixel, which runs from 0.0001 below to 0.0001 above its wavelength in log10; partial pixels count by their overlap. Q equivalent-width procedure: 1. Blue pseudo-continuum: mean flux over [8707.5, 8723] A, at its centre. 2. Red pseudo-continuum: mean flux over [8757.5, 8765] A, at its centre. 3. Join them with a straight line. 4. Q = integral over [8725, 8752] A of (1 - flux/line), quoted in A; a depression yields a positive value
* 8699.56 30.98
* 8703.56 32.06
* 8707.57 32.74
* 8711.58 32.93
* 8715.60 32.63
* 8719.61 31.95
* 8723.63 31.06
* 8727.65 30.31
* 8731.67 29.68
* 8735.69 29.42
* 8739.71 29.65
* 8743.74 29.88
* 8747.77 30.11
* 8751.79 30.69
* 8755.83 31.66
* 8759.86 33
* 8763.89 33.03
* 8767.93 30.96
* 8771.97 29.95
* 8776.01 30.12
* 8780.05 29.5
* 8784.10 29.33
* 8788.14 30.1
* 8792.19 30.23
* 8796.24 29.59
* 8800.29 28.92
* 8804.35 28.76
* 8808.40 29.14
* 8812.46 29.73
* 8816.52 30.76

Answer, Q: 2.28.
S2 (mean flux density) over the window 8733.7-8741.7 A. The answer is 29.5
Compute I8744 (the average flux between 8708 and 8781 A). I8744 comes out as 31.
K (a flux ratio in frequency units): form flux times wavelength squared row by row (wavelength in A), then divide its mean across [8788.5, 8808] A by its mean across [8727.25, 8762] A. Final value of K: 0.98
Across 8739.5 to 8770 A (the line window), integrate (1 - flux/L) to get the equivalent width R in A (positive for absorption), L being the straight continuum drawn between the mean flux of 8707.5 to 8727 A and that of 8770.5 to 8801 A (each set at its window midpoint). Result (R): -0.4 A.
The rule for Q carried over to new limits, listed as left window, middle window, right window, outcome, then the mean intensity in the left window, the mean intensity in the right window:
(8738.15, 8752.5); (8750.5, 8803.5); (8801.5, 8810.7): -1.8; 30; 29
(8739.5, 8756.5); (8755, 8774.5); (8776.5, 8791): -1.0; 30.4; 29.7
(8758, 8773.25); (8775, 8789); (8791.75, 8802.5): 0.4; 31.8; 29.5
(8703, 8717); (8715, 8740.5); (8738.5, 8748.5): 0.5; 32.6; 29.8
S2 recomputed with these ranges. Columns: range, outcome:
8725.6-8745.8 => 29.8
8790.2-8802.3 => 29.6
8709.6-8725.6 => 32.1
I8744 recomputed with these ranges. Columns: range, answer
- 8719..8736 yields 30.5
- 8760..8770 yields 32.2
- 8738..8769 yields 31.1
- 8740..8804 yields 30.4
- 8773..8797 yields 29.8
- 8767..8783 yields 30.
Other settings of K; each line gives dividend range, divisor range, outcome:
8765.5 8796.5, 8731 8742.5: 1.03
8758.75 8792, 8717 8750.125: 1.02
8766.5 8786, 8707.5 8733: 0.96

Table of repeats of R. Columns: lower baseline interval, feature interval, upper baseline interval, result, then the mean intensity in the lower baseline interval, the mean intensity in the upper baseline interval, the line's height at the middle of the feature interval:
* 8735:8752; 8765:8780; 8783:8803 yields -0.3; 29.9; 29.6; 29.7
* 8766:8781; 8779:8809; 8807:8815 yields 0.4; 30.2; 29.5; 29.8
